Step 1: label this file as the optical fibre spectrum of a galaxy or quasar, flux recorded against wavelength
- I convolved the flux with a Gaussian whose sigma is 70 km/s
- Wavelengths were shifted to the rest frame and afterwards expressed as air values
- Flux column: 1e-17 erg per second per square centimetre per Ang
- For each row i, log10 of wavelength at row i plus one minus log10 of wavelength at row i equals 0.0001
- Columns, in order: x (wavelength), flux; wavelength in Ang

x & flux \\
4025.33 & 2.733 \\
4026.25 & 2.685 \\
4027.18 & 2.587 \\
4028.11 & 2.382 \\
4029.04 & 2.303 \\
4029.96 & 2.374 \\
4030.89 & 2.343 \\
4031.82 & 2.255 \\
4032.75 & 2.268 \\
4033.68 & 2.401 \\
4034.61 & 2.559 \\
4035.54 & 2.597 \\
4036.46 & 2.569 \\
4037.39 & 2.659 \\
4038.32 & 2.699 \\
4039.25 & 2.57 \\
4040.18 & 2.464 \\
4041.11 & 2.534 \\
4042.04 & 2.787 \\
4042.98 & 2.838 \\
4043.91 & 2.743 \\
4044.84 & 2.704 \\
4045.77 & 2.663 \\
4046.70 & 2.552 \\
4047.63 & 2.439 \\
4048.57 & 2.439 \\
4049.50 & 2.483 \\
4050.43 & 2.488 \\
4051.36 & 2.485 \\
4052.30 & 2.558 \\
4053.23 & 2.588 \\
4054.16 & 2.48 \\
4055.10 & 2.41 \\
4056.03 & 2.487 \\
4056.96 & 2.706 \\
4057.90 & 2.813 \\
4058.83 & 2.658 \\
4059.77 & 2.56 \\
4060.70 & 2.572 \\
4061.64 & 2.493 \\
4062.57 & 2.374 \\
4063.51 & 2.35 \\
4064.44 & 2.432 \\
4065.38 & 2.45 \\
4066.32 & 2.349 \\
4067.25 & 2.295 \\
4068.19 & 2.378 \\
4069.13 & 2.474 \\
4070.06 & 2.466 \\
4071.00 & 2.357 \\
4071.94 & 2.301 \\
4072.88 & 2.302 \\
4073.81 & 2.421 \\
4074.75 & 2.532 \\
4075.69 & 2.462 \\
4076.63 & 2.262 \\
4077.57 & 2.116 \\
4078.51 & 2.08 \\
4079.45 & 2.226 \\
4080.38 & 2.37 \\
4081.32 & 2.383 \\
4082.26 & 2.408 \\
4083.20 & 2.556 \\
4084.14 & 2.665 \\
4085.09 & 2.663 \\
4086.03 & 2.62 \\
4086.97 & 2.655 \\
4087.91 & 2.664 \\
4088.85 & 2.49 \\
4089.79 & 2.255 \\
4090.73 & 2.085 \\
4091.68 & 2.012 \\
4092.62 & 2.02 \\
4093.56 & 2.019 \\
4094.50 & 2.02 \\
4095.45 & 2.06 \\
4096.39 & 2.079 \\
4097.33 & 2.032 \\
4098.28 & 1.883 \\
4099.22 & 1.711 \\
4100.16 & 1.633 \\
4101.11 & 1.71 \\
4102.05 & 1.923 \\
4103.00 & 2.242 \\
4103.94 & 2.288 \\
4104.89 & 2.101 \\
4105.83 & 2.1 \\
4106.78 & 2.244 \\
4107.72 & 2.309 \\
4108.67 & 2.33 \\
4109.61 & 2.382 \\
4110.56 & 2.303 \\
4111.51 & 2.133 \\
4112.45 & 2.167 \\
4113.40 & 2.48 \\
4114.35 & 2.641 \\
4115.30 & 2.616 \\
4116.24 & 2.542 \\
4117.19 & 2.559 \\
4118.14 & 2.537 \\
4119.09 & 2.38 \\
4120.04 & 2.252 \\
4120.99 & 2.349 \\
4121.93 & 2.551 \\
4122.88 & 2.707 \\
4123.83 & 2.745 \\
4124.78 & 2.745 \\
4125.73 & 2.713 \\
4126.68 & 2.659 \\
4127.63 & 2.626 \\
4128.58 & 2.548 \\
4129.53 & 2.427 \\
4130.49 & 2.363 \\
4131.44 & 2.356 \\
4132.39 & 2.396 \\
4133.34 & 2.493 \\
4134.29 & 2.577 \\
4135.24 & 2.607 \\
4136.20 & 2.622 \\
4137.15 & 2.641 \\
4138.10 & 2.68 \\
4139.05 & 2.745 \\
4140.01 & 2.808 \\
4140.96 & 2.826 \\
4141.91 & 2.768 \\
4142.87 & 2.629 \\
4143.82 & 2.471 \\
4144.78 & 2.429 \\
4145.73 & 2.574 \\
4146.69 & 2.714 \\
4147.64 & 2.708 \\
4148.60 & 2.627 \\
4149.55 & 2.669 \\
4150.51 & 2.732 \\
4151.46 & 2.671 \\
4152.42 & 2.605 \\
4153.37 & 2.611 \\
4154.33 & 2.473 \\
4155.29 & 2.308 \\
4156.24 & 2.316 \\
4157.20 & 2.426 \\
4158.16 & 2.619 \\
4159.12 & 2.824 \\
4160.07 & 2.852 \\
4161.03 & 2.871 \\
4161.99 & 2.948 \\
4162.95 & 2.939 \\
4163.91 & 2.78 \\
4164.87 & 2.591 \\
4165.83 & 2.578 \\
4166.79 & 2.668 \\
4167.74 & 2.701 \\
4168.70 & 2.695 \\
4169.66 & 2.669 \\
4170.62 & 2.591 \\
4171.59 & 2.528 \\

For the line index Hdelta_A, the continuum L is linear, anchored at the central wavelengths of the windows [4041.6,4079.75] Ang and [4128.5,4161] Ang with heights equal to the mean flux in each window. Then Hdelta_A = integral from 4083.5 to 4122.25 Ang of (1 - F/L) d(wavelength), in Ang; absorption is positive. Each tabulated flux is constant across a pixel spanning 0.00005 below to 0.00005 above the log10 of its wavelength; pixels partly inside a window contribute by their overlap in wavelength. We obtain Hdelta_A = 4.2 Ang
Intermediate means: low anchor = 2.48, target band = 2.26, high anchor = 2.6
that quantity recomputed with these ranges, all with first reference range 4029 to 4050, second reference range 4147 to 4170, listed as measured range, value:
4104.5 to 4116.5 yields 1.3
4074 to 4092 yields 1.3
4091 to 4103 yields 3.0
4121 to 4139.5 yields 0.4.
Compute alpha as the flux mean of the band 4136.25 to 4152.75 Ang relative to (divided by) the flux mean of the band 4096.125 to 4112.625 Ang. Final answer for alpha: 1.28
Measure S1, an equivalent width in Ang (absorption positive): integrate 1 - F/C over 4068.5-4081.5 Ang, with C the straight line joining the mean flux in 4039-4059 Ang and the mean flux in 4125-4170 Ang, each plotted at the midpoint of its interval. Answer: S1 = 1.3 Ang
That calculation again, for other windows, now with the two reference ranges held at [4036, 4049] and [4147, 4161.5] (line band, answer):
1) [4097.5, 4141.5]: 3.65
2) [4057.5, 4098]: 3.96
